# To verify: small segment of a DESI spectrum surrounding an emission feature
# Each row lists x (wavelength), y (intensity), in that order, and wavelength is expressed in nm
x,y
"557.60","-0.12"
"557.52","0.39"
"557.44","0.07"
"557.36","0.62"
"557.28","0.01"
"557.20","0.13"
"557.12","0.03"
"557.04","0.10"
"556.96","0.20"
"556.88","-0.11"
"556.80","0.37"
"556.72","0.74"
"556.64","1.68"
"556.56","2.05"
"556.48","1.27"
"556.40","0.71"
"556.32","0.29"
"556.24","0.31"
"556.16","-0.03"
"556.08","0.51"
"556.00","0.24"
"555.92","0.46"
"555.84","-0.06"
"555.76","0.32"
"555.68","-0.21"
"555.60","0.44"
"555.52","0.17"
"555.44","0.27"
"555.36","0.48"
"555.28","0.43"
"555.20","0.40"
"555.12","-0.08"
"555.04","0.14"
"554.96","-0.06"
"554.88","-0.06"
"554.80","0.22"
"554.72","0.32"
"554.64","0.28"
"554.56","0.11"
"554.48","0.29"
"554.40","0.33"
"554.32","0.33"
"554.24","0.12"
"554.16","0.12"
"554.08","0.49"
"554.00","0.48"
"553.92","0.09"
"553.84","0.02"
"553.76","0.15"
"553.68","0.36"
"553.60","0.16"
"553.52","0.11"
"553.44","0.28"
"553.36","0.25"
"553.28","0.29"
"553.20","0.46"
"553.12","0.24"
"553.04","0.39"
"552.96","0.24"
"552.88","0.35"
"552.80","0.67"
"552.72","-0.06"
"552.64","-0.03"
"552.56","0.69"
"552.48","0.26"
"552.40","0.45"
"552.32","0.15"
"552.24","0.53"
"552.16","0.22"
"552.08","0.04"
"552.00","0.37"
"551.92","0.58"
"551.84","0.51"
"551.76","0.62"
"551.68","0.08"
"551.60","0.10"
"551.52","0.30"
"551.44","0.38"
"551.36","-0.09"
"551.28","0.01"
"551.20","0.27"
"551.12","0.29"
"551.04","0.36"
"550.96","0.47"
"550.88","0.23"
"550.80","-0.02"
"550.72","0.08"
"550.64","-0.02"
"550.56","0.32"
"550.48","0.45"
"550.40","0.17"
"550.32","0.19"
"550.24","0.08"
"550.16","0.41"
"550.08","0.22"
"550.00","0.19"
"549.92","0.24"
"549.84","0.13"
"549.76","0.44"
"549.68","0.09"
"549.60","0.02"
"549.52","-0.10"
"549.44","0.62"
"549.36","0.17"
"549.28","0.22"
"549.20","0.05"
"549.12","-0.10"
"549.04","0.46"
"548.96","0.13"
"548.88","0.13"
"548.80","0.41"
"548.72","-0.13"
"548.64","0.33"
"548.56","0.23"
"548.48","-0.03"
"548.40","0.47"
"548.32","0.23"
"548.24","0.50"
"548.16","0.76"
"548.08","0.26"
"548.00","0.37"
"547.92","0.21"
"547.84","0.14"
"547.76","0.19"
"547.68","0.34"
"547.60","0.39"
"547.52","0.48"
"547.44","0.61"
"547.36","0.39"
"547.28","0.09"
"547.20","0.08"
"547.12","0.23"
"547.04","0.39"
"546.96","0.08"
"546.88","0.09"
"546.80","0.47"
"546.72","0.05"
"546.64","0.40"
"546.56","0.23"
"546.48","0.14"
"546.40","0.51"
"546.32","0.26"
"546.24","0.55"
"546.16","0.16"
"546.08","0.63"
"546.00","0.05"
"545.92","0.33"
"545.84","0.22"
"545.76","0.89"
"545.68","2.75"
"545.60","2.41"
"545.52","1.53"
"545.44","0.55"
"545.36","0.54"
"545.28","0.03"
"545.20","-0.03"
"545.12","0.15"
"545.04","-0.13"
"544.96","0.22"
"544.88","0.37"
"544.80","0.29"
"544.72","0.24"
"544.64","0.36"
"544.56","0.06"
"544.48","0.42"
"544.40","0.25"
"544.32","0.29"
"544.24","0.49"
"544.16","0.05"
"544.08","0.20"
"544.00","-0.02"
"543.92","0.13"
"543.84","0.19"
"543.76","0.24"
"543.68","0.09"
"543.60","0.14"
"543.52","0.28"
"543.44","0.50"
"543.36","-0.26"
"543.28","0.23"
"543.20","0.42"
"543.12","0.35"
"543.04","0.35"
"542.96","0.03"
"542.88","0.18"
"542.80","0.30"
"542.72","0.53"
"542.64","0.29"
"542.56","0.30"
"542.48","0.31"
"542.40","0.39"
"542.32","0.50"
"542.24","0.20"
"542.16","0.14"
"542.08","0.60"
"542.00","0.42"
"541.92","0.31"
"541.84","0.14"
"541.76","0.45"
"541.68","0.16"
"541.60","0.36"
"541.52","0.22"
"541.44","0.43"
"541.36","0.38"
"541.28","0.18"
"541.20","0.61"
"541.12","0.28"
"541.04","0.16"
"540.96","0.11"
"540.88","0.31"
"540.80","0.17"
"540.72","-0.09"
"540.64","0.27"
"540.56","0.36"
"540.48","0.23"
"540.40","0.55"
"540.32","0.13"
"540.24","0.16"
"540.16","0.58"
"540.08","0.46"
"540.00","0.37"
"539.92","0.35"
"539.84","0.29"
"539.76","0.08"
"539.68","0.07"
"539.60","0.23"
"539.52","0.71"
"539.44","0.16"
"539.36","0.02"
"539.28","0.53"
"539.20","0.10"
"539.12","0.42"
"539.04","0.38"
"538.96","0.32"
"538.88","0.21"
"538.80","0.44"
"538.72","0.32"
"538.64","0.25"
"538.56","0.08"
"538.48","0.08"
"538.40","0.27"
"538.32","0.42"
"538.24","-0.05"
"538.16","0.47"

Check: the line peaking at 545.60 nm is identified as H-beta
